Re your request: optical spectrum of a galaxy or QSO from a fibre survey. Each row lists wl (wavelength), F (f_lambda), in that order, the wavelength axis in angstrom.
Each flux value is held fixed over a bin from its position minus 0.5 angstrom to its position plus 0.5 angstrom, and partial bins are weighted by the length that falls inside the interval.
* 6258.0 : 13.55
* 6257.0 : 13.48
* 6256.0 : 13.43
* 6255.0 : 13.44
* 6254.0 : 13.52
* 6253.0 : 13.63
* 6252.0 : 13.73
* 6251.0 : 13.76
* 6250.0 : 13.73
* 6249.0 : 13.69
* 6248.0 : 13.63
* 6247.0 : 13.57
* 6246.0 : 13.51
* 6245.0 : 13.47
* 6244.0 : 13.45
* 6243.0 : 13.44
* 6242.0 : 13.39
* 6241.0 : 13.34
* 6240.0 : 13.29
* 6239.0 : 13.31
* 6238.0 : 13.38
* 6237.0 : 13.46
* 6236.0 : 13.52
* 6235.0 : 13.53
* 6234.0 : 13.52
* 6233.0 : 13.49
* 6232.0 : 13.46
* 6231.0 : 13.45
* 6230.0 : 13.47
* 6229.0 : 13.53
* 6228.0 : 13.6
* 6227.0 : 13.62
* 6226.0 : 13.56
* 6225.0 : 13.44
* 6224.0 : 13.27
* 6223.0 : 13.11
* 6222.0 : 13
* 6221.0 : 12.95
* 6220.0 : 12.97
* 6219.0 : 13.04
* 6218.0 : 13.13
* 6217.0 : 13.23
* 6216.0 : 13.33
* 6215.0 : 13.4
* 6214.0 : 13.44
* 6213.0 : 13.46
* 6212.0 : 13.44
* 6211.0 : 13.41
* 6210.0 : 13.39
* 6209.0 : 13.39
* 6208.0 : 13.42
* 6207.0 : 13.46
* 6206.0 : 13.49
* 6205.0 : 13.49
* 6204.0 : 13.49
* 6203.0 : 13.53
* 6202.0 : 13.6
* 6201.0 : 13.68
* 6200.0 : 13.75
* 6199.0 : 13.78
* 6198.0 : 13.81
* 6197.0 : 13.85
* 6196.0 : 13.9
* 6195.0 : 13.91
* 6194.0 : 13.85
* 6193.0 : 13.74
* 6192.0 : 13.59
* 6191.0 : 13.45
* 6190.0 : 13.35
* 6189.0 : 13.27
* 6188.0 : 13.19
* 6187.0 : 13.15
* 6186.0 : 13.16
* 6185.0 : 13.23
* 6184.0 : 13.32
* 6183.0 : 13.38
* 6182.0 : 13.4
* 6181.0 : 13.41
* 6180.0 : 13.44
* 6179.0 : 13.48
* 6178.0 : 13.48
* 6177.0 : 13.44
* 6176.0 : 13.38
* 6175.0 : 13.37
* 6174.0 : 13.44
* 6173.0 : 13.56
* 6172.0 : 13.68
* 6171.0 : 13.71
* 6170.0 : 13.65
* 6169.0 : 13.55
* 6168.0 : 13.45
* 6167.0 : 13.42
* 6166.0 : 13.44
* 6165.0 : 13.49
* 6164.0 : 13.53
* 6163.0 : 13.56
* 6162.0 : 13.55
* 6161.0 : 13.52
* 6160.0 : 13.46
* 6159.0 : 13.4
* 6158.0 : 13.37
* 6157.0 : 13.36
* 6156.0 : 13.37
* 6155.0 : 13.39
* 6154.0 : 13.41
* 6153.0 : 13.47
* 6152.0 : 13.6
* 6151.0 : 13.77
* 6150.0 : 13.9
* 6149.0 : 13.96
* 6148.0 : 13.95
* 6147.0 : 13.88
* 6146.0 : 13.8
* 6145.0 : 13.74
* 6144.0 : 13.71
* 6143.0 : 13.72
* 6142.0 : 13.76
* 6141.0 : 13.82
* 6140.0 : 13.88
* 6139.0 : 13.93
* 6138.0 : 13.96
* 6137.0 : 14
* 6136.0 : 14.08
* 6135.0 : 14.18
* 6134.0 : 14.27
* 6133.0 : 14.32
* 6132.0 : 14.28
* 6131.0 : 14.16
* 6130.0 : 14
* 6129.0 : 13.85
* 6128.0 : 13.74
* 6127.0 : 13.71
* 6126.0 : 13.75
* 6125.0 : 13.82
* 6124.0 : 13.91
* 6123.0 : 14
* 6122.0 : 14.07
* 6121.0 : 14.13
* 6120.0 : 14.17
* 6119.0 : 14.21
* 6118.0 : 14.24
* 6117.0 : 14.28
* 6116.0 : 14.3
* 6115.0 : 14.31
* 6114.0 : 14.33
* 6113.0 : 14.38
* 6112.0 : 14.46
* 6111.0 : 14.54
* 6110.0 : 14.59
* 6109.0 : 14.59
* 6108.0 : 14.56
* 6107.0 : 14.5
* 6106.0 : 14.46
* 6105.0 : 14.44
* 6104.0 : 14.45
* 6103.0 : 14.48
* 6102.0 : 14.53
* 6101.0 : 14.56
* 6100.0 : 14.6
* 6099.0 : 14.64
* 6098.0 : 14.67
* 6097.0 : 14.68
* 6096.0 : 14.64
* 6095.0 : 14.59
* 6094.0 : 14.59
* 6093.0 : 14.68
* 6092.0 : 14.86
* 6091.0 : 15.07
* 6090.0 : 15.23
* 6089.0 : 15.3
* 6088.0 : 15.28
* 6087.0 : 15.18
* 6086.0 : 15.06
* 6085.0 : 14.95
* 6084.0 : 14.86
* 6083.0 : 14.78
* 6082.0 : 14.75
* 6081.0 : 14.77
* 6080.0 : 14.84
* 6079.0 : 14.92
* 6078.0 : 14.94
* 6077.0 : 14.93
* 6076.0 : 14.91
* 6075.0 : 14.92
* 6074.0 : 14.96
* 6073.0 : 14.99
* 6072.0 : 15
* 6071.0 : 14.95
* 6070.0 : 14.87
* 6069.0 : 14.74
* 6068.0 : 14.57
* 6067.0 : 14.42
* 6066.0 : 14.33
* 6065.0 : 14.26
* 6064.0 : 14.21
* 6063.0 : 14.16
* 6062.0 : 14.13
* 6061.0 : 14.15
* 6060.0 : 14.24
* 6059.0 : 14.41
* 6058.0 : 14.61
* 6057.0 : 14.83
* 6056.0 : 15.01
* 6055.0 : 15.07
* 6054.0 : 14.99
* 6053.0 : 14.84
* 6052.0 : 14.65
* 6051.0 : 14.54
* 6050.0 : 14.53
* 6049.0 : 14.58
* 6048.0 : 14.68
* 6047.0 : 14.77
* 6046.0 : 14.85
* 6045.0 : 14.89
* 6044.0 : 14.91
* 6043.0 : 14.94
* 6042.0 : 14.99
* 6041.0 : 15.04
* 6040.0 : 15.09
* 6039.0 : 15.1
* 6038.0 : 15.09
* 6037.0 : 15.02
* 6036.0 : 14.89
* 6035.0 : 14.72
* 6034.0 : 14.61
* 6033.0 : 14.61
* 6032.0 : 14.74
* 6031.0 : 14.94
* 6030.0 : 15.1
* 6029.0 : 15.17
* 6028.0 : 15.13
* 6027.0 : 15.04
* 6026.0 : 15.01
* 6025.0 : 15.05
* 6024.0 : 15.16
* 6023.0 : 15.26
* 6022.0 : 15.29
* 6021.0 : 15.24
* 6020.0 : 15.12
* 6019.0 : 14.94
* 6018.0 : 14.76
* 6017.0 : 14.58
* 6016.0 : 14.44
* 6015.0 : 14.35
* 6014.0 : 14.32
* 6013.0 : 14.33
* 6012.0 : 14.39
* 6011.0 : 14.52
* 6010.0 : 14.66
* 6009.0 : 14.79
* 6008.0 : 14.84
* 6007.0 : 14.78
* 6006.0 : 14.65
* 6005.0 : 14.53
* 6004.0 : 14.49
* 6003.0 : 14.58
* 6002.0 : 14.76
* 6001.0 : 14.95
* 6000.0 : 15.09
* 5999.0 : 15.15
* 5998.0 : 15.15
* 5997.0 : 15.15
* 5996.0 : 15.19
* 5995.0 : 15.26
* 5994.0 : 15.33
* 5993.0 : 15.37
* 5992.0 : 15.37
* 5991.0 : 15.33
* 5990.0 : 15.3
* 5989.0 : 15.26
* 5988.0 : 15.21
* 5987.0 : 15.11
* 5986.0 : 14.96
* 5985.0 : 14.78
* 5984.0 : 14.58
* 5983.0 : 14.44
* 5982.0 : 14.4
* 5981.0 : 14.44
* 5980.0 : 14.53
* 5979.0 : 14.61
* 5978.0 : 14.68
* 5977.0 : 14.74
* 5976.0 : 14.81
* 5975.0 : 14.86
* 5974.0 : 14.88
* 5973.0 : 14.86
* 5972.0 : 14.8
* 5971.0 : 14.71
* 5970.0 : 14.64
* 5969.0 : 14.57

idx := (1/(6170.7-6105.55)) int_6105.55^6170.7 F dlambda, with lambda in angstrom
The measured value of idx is 13.9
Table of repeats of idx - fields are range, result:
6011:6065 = 14.8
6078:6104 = 14.8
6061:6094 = 14.8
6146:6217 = 13.5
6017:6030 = 15.1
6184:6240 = 13.4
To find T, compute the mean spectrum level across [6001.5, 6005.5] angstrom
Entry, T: 14.6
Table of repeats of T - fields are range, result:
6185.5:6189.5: 13.2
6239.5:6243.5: 13.4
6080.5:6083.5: 14.8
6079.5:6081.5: 14.8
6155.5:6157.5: 13.4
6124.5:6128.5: 13.8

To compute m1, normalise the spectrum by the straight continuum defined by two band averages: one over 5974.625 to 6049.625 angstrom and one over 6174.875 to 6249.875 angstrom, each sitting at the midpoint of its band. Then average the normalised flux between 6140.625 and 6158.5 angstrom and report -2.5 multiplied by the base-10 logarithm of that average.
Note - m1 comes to 0.02 mag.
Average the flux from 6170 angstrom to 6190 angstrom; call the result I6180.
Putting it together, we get 13.4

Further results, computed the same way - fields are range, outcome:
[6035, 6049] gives 14.9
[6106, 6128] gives 14.2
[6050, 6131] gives 14.6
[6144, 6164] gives 13.6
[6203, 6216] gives 13.4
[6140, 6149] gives 13.8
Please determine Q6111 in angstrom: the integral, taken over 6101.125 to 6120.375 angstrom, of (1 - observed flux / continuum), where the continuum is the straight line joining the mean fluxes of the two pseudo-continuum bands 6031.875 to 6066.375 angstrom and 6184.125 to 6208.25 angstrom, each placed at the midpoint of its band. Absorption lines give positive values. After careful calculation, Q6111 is -0.3 angstrom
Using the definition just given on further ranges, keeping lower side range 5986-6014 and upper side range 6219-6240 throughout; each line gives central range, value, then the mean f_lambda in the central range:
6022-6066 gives -0.5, 14.8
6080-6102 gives -0.8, 14.8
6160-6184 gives 0.5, 13.5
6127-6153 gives 0.1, 13.9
